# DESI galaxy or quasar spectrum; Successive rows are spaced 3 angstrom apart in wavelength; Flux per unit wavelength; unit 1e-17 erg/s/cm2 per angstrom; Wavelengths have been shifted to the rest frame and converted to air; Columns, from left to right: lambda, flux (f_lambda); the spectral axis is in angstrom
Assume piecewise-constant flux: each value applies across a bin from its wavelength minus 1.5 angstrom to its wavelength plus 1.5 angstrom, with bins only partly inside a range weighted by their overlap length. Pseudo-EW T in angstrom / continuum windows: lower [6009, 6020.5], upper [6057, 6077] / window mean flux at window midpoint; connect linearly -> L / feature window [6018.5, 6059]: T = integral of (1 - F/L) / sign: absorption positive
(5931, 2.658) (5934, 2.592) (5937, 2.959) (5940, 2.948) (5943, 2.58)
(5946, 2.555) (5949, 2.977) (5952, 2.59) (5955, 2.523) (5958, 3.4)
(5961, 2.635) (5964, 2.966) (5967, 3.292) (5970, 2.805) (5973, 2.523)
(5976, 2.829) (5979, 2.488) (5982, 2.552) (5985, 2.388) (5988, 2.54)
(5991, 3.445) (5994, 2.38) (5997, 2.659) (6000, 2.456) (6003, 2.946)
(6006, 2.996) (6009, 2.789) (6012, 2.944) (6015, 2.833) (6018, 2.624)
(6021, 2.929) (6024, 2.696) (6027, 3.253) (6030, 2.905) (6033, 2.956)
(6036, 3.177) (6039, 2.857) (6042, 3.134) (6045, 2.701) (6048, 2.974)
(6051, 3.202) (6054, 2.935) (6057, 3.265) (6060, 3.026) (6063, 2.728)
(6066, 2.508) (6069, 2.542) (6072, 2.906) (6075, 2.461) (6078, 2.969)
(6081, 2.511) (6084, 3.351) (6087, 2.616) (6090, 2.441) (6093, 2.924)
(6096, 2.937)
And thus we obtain -3.1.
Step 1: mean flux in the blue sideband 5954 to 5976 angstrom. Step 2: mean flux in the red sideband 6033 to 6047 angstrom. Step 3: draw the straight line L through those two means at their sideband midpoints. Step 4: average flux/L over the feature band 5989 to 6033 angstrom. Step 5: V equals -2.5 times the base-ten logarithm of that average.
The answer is 0.03 mag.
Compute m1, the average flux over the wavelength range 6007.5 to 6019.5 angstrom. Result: 2.8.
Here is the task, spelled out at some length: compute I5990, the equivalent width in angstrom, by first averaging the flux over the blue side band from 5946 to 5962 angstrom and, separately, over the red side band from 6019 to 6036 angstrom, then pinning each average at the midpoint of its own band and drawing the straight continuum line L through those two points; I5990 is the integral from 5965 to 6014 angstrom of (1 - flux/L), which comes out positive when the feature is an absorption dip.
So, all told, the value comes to 2.11 angstrom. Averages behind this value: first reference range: 2.81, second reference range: 2.96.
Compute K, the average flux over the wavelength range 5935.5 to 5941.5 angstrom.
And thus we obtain 2.95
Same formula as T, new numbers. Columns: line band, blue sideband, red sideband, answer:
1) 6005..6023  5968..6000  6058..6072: -1.0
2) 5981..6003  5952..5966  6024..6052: 2.0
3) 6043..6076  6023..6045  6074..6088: 0.4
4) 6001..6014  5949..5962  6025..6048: 0.1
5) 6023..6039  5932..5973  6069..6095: -1.2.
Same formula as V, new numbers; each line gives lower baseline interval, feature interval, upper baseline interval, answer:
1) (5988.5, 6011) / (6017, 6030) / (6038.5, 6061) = 0.01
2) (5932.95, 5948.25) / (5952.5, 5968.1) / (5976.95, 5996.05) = -0.09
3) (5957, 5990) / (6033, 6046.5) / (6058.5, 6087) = -0.07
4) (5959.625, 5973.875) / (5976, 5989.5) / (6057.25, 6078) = 0.13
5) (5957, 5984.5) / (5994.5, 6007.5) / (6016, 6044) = 0.05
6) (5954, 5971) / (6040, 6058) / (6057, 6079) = -0.08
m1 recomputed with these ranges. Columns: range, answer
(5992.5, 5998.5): 2.52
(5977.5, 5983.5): 2.52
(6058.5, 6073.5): 2.74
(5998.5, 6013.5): 2.83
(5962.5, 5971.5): 3.02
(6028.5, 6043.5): 3.01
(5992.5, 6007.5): 2.69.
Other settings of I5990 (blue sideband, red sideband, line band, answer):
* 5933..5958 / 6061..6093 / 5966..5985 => 0.3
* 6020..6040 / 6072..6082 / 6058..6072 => 0.1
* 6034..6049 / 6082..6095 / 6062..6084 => 1.3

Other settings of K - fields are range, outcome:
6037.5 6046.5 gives 2.9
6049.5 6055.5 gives 3.07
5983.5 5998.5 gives 2.68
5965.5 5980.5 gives 2.79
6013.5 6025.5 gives 2.77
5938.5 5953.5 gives 2.73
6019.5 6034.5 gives 2.95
